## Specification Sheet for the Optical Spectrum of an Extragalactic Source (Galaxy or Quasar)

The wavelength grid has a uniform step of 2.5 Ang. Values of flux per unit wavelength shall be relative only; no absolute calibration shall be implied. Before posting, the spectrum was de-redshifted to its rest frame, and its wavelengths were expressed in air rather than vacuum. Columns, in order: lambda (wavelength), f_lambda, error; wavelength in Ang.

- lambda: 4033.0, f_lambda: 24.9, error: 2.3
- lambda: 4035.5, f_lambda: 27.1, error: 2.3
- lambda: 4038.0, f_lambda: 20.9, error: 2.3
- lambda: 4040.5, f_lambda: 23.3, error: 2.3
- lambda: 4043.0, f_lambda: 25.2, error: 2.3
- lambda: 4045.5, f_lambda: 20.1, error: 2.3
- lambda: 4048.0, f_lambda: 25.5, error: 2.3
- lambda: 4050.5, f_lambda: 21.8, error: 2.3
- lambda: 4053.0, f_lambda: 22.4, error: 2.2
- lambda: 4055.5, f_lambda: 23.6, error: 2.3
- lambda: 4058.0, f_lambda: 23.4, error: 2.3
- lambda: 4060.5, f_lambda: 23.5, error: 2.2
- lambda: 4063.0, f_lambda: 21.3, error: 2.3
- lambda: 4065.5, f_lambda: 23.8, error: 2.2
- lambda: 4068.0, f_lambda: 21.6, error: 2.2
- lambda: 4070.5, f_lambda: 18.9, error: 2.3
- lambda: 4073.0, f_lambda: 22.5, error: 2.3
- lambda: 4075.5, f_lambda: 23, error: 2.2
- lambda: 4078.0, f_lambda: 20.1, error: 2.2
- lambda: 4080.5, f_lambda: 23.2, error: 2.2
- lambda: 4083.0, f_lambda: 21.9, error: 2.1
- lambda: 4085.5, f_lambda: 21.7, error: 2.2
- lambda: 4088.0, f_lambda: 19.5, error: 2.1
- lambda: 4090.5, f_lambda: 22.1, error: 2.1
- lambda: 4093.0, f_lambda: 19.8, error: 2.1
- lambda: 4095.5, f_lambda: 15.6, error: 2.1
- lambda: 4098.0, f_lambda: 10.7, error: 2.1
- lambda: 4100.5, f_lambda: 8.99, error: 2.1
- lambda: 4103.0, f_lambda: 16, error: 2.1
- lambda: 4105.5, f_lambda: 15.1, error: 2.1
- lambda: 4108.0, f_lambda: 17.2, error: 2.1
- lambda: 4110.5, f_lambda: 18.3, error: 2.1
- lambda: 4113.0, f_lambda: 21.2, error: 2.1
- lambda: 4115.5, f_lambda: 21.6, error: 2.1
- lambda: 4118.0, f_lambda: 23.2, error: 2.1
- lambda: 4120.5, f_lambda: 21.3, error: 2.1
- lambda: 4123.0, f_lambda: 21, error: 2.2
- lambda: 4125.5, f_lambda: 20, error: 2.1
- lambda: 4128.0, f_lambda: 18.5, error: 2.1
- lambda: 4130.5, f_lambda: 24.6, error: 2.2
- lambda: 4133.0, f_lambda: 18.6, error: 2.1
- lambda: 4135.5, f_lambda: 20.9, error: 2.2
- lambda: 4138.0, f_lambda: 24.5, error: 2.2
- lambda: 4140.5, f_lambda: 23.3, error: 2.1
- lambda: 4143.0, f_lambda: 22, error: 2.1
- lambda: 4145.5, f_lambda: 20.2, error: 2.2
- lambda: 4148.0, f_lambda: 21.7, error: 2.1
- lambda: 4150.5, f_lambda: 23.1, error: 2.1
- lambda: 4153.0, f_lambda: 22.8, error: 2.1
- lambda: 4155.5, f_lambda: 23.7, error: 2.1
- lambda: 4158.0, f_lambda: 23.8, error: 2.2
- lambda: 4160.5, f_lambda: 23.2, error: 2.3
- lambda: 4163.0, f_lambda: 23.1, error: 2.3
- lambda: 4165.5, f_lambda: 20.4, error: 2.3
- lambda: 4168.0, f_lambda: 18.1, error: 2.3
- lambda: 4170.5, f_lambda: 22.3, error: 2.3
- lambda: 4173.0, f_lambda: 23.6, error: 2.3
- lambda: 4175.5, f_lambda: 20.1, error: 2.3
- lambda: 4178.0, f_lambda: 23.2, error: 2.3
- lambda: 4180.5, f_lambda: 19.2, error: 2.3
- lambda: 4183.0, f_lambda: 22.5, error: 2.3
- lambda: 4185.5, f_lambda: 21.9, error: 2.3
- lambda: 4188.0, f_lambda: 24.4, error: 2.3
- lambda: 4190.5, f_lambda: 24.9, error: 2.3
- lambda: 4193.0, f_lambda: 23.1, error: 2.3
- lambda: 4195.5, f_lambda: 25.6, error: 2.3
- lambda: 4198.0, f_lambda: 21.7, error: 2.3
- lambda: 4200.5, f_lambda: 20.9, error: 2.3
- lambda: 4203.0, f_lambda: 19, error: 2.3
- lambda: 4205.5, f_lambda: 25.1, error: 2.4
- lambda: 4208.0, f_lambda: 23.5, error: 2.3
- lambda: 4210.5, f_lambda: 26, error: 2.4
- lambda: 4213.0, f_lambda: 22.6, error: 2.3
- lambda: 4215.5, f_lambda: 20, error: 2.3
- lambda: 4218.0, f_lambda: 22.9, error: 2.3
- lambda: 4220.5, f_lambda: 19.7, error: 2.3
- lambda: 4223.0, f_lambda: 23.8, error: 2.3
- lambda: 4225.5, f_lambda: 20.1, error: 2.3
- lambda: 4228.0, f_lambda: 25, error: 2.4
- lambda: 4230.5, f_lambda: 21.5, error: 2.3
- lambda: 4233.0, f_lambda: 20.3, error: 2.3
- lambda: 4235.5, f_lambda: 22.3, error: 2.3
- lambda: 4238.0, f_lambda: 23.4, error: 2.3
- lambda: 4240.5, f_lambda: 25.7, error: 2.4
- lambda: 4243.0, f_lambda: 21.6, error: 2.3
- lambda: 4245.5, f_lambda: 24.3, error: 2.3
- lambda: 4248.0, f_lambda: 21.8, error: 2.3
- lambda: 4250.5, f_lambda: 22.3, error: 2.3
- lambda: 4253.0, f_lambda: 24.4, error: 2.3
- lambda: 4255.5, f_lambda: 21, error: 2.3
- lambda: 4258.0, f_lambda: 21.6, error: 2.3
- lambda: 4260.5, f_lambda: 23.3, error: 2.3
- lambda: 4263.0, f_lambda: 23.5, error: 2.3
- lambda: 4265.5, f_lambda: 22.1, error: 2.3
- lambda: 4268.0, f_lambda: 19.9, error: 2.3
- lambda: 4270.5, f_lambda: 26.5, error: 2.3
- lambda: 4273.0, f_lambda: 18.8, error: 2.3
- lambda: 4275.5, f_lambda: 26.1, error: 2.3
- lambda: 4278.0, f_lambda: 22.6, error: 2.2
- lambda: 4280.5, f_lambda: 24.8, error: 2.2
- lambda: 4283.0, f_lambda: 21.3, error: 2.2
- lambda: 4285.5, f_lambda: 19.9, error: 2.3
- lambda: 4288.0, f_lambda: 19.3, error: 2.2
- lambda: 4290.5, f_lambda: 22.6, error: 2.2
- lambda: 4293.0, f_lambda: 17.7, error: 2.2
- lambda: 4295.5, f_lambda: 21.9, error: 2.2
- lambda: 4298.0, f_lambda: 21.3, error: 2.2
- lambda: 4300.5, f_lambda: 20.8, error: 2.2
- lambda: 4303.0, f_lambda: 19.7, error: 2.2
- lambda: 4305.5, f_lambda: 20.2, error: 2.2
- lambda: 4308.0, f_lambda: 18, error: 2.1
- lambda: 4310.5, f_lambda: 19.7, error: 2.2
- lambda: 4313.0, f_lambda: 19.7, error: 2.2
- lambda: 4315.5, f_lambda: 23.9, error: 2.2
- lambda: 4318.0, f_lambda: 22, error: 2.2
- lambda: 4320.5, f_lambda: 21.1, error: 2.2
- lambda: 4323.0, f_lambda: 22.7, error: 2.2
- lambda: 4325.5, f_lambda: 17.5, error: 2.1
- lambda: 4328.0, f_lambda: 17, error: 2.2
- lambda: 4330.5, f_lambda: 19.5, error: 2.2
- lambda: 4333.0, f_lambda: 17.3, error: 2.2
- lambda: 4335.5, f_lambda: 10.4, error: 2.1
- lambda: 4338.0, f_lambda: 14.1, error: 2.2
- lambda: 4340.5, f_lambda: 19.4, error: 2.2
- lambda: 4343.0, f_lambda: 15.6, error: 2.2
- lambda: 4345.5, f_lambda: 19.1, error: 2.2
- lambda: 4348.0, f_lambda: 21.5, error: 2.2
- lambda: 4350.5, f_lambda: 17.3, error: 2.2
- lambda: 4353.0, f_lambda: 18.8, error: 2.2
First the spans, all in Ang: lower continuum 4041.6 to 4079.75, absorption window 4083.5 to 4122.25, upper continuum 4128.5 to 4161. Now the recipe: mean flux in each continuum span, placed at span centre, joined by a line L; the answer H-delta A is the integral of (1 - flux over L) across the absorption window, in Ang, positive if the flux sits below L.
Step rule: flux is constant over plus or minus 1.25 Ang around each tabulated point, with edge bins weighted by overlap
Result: 7.2 Ang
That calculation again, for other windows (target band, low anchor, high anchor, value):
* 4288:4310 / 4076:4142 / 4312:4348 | -1.7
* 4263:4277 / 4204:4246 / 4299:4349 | -1.1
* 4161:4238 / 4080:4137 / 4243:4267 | -3.5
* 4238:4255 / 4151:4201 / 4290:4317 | -1.5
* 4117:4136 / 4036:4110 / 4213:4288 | 0.1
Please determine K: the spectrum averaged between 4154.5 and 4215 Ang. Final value 22.5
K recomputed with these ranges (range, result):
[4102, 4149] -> 20.5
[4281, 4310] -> 20.3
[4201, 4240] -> 22.4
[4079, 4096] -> 20.8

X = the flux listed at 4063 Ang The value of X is 21.3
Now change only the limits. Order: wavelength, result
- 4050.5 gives 21.8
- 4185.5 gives 21.9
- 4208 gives 23.5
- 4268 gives 19.9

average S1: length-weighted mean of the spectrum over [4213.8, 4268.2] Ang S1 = 22.3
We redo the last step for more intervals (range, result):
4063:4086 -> 21.8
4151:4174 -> 22.3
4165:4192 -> 21.9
